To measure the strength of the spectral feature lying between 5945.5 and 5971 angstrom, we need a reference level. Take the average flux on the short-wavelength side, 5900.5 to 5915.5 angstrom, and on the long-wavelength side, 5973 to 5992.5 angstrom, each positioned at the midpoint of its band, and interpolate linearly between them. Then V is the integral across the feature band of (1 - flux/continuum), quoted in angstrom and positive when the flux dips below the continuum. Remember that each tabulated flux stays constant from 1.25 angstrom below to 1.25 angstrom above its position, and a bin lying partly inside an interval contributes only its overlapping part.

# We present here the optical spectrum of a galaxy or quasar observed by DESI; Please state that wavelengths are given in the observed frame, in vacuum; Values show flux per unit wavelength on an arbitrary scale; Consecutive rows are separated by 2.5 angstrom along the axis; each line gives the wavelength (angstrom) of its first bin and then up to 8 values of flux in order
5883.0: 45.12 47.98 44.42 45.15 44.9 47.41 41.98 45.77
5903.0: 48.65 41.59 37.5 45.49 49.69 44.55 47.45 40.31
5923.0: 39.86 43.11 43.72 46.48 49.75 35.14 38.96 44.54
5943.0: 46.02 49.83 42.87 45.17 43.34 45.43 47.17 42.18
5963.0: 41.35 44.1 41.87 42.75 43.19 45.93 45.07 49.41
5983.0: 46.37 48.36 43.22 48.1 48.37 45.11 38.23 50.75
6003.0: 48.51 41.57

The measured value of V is 1.1 angstrom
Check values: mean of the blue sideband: 44.7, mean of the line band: 44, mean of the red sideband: 46.5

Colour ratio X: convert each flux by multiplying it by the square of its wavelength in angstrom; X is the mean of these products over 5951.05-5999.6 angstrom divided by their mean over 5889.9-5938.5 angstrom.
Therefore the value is 1.0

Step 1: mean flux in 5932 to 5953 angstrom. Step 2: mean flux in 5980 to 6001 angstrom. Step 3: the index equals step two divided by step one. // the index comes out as 1.1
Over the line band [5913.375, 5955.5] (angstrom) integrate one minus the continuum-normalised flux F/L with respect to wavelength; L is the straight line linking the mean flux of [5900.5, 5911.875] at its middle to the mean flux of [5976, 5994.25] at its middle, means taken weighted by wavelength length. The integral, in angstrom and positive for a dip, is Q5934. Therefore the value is 0.8 angstrom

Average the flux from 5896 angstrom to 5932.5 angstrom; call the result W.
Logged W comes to 44.2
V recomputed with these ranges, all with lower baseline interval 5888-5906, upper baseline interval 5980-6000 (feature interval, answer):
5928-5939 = 0.65 angstrom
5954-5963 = 0.26 angstrom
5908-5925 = 0.51 angstrom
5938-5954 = 0.26 angstrom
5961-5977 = 0.91 angstrom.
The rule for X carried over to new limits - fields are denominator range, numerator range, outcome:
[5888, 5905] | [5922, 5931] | 0.96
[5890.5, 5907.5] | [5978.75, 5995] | 1.09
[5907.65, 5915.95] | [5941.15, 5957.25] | 1.02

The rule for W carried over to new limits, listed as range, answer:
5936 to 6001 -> 44.7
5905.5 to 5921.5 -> 44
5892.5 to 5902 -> 45.1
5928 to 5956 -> 44.3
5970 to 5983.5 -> 45.6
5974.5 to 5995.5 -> 46.8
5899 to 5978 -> 44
